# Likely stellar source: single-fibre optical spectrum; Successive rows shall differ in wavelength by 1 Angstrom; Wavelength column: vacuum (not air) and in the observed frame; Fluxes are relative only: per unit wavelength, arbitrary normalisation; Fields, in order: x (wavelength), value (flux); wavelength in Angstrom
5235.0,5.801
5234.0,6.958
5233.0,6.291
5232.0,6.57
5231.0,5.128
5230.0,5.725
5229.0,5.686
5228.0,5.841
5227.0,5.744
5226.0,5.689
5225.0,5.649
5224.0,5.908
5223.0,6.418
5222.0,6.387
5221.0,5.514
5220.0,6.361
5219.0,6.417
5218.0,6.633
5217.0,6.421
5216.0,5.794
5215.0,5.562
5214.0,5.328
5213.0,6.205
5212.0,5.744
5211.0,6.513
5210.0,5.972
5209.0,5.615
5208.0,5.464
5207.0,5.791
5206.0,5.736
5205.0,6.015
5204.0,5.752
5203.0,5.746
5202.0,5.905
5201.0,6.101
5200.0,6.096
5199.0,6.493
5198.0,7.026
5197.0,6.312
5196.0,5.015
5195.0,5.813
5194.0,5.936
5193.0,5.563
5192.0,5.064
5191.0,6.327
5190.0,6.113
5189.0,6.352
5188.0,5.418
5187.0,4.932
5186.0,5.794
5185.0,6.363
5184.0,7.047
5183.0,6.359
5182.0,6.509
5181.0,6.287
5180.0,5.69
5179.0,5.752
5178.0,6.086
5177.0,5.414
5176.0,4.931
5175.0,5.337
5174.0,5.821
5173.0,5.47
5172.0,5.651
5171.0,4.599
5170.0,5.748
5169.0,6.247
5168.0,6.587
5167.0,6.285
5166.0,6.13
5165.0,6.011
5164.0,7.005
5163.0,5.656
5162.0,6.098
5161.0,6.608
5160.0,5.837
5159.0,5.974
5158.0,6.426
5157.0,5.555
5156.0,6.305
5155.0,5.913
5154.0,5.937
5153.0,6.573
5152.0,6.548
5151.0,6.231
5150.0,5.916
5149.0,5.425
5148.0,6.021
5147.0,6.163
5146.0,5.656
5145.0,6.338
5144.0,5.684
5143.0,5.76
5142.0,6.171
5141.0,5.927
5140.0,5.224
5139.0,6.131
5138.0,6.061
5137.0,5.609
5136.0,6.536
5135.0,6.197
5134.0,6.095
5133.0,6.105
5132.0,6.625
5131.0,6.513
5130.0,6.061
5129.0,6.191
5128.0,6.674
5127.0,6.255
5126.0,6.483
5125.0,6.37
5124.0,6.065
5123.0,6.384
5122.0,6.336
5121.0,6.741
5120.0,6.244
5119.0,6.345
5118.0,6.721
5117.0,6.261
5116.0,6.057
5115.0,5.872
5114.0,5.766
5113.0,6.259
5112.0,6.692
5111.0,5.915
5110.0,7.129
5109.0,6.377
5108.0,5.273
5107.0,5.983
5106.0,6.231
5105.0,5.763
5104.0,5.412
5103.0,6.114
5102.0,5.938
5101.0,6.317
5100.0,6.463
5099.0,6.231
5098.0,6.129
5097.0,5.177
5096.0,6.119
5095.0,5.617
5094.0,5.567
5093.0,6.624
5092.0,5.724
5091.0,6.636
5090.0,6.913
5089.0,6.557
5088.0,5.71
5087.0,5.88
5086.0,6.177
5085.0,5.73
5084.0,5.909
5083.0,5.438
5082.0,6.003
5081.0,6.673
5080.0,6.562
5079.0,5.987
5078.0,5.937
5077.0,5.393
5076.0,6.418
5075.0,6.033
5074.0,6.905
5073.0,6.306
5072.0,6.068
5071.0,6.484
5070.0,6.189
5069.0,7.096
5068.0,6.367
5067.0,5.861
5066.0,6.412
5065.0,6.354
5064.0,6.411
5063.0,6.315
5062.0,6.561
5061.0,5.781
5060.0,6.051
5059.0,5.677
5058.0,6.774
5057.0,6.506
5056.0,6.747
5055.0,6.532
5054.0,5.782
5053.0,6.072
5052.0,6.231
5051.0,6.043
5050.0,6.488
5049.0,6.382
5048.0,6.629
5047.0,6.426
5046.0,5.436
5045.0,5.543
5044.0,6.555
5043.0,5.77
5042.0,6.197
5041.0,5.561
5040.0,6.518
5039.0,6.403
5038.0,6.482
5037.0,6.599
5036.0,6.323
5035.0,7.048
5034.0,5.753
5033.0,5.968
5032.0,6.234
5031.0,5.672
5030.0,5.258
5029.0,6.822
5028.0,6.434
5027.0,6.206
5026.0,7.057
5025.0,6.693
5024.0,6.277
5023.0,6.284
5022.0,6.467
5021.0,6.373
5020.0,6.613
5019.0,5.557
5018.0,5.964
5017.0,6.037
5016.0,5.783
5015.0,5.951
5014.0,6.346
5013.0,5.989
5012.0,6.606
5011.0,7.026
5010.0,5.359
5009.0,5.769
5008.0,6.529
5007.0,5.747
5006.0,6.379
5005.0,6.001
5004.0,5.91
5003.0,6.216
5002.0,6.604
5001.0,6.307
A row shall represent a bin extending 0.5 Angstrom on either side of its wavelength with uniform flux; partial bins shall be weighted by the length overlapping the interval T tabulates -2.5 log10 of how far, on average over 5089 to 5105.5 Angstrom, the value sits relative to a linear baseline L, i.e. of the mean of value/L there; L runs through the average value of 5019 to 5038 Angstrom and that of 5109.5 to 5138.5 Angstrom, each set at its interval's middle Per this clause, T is 0.042 mag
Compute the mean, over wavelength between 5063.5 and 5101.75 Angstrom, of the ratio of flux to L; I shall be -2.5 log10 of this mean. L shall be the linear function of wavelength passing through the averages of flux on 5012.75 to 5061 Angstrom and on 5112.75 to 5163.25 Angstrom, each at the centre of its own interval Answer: 0.00 mag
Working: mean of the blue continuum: 6.22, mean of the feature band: 6.17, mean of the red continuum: 6.14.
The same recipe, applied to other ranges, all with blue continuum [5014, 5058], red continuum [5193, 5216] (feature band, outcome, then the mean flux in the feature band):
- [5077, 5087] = 0.025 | 6.01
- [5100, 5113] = -0.004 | 6.12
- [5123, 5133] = -0.052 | 6.35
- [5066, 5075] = -0.039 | 6.39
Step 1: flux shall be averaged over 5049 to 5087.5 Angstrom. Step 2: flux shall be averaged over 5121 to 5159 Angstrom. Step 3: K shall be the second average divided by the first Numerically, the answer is 0.99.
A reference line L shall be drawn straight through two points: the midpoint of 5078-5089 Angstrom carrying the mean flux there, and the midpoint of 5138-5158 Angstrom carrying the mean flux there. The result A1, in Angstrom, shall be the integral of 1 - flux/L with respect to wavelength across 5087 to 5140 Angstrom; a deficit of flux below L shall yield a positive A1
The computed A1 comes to -1.4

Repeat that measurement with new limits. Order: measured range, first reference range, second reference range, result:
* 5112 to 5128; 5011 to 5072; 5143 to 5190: -0.60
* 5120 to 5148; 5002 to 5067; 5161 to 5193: -0.73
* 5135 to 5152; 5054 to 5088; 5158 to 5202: 0.25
